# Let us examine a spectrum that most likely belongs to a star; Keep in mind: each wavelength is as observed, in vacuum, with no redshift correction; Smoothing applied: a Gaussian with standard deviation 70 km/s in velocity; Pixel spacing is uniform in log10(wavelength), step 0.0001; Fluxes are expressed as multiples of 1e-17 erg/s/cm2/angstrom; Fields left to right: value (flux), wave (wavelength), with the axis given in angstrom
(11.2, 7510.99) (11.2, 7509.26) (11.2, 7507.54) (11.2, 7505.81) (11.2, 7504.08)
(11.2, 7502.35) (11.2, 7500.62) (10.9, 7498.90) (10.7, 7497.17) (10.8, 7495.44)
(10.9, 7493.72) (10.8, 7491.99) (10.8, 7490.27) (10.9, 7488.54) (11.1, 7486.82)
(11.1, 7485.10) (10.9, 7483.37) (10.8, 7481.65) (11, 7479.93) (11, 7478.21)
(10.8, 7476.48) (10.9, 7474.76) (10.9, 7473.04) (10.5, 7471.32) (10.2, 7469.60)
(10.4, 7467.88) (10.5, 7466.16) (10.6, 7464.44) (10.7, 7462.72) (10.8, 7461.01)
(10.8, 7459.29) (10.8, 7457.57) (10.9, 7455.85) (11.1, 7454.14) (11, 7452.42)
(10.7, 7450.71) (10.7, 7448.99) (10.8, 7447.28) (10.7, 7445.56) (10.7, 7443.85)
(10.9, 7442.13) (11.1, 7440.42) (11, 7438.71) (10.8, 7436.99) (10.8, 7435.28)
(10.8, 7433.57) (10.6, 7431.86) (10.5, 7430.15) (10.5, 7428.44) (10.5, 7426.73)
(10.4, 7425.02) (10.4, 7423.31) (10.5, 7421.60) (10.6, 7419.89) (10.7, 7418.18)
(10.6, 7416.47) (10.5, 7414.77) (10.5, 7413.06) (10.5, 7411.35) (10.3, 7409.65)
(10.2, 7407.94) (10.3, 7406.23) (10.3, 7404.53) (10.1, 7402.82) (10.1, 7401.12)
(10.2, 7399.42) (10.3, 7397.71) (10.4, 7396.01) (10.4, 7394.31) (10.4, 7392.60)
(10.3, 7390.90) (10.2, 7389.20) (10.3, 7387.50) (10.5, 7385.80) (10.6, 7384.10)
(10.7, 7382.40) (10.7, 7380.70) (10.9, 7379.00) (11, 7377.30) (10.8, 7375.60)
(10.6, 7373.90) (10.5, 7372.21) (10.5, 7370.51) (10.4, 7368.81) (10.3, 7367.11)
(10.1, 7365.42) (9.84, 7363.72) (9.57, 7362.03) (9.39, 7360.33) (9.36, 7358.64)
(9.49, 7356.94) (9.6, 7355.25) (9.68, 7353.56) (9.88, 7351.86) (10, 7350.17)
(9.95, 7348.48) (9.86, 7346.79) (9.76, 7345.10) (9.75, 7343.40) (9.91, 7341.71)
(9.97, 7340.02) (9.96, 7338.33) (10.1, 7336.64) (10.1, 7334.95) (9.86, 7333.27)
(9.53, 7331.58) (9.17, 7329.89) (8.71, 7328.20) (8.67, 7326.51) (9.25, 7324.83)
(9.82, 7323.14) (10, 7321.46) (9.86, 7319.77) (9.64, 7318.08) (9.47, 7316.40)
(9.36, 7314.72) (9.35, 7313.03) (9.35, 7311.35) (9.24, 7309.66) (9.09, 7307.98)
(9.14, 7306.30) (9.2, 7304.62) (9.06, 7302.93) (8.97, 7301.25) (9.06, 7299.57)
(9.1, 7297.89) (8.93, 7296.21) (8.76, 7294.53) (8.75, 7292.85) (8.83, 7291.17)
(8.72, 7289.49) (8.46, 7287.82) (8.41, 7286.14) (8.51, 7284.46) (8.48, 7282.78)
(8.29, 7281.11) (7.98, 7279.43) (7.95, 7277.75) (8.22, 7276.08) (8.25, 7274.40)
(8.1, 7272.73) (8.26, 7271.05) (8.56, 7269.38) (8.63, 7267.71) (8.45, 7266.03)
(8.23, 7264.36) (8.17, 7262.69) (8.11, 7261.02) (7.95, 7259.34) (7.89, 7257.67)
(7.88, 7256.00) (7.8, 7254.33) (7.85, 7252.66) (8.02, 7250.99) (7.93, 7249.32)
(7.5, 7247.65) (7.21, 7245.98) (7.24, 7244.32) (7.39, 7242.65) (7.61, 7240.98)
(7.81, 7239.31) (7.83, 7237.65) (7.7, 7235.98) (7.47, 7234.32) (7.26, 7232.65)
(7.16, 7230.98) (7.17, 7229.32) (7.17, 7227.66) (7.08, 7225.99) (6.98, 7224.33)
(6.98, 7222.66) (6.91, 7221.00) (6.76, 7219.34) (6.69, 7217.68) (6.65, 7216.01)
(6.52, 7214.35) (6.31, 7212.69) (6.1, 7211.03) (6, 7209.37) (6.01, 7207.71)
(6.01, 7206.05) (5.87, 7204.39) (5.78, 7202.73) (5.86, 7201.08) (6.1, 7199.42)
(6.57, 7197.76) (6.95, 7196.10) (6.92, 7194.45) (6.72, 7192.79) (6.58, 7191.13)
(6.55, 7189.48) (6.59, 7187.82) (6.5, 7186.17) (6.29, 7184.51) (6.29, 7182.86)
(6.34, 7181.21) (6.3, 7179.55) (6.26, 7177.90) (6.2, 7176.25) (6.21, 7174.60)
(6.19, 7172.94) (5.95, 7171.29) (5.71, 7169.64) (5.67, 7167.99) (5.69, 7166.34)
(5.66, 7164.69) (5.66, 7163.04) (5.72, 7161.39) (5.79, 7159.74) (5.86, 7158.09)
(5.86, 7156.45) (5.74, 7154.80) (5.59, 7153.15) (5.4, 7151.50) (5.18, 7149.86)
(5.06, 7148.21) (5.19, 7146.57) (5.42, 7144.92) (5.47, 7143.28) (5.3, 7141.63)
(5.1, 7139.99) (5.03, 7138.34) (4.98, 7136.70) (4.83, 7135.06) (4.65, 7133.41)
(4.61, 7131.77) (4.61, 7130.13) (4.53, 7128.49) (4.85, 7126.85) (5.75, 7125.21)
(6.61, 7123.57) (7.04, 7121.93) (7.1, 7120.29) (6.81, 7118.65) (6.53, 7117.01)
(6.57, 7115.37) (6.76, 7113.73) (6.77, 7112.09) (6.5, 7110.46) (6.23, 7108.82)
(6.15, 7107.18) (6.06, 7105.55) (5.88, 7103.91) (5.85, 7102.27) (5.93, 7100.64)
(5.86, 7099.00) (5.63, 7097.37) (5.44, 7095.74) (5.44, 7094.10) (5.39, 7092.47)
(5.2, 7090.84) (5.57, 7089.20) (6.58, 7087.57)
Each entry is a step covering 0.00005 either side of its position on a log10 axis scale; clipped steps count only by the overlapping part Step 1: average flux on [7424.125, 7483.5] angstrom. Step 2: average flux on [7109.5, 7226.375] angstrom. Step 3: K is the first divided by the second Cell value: 1.78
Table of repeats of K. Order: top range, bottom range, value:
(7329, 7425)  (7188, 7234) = 1.55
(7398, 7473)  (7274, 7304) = 1.23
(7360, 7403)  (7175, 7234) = 1.59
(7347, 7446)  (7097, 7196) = 1.76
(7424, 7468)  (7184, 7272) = 1.50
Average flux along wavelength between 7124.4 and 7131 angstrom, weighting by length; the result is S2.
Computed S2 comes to 4.94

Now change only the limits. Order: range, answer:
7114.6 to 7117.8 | 6.55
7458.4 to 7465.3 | 10.7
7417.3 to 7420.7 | 10.6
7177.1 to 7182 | 6.3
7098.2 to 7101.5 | 5.89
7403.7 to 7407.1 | 10.3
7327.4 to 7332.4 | 9.13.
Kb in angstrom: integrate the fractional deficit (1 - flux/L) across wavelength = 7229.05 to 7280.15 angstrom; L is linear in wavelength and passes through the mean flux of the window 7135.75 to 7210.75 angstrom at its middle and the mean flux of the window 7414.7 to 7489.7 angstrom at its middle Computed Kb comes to -3.8 angstrom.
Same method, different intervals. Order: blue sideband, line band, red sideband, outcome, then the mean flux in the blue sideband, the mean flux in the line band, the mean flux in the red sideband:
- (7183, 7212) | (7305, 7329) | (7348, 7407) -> -1.2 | 6.32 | 9.35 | 10.2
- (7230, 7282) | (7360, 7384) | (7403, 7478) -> -1.9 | 7.89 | 10.4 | 10.6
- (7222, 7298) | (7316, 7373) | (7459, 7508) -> -4.4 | 7.97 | 9.76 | 10.9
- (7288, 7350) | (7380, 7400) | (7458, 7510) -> -0.8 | 9.39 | 10.4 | 10.9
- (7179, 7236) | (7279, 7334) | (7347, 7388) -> -1.6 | 6.59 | 9.07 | 10.2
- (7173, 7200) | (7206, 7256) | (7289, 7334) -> 2.1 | 6.46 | 7.14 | 9.22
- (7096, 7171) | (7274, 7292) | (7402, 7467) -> -0.5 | 5.71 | 8.38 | 10.6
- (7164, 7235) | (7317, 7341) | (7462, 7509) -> -3.3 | 6.44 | 9.62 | 10.9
